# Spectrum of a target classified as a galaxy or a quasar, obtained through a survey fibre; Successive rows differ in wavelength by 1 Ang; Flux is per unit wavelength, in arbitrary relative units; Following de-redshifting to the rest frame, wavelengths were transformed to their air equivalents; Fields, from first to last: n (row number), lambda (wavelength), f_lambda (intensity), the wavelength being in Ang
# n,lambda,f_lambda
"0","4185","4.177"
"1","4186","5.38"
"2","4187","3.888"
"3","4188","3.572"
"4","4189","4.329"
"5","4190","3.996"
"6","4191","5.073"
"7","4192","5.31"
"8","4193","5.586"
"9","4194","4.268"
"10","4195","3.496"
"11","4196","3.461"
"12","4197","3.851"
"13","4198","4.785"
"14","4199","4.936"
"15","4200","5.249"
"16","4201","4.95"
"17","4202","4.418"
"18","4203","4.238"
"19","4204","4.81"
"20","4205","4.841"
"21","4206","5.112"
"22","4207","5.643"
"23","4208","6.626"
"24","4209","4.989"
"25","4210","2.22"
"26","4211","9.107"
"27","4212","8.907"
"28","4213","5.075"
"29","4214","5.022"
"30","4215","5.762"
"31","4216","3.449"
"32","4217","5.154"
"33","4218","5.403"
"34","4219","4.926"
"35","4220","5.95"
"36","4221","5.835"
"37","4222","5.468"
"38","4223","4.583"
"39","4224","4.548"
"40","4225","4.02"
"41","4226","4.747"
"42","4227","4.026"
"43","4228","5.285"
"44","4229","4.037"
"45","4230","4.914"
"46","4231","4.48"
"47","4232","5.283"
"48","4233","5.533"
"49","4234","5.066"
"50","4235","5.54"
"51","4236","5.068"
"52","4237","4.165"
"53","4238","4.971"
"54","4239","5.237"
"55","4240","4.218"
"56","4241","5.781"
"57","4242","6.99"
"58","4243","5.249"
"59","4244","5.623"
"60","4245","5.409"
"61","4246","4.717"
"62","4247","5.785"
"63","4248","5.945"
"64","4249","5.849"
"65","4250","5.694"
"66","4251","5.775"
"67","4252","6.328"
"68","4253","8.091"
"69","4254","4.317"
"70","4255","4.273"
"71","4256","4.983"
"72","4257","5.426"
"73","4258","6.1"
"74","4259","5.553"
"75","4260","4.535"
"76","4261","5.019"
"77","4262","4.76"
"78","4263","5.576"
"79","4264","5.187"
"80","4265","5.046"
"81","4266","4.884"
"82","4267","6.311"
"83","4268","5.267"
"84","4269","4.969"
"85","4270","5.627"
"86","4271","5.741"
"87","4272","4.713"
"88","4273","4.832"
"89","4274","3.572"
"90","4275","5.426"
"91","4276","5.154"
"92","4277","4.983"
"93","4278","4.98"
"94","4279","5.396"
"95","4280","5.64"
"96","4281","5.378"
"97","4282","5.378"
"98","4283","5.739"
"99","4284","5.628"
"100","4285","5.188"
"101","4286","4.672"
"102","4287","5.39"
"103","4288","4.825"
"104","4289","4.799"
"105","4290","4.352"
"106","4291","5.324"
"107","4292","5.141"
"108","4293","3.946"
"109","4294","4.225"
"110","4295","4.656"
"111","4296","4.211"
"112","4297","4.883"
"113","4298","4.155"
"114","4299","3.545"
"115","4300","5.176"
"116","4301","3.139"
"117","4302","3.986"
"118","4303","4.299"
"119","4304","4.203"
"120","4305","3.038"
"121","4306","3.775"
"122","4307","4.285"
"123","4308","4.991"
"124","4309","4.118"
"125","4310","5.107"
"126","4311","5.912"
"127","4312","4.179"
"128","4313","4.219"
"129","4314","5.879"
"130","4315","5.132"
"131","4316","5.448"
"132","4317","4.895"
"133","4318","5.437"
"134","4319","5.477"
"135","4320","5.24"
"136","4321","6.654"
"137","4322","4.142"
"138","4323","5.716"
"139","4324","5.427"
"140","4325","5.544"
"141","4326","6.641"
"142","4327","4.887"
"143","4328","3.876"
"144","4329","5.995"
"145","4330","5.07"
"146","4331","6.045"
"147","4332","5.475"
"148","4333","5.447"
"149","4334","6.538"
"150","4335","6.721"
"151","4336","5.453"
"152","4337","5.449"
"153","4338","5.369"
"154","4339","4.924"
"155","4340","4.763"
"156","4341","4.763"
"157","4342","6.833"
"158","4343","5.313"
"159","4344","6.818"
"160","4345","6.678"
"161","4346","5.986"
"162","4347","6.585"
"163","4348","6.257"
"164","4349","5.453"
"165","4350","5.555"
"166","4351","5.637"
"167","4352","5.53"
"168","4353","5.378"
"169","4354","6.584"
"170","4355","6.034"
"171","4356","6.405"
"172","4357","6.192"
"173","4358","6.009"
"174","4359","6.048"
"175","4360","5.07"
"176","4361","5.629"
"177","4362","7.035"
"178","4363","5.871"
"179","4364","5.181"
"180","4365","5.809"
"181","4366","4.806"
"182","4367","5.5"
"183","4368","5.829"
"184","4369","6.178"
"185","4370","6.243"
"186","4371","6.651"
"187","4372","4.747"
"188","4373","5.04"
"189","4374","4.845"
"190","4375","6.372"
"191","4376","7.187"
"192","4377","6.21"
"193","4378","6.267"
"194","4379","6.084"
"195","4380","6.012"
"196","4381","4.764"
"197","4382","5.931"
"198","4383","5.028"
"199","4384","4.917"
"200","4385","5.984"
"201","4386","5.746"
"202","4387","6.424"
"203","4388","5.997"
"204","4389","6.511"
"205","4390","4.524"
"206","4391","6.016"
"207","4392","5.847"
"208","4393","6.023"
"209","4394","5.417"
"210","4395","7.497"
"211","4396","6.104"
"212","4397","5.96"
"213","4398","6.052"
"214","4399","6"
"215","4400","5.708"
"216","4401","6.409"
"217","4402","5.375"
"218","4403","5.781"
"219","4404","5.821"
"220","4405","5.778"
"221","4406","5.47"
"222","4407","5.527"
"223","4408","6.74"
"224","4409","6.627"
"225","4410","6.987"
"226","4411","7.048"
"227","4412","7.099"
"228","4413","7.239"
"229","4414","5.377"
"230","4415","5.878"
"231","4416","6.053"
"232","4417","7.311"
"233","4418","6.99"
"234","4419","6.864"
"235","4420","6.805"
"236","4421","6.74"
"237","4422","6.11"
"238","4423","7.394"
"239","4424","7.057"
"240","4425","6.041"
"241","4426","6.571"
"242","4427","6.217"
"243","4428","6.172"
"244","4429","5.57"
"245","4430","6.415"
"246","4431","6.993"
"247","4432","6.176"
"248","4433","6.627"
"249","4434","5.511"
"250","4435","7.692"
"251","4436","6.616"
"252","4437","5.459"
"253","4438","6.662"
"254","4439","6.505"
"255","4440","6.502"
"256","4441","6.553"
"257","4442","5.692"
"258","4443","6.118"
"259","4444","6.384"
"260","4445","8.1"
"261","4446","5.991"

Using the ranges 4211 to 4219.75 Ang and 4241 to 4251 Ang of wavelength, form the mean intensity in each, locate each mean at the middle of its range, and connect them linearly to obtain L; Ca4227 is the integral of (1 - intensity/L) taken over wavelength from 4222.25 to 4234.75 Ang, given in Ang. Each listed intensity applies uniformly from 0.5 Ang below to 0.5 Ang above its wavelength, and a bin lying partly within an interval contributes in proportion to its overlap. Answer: 2.1 Ang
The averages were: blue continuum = 5.68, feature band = 4.74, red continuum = 5.7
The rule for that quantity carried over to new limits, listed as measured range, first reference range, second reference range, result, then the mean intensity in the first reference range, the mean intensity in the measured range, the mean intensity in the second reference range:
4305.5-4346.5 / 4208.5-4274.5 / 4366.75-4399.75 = 1.8 Ang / 5.26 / 5.38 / 5.88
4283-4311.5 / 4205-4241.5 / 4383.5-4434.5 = 5.3 Ang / 5.17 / 4.56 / 6.23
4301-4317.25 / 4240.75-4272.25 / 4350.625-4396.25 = 3.2 Ang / 5.49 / 4.54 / 5.85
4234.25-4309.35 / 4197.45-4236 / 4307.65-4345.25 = 3.5 Ang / 5.13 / 5.03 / 5.43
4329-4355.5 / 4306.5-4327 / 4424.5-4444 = -1.7 Ang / 5.21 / 5.8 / 6.32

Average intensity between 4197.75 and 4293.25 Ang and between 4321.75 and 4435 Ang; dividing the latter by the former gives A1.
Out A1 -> 1.1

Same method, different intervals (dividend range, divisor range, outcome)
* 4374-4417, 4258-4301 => 1.21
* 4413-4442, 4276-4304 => 1.35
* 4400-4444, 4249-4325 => 1.27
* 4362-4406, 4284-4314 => 1.29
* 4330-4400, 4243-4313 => 1.17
